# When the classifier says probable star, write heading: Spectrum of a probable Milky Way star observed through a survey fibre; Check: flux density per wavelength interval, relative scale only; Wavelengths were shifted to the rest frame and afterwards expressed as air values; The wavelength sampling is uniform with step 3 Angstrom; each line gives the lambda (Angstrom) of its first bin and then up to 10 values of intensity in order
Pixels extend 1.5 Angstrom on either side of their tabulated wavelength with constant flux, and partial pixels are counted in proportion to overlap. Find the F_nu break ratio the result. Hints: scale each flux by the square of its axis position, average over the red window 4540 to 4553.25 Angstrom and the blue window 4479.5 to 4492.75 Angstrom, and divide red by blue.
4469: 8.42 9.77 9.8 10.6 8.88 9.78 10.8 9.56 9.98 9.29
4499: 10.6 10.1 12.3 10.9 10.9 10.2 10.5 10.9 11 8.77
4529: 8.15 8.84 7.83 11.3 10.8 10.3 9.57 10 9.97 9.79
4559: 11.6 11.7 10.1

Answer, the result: 1.1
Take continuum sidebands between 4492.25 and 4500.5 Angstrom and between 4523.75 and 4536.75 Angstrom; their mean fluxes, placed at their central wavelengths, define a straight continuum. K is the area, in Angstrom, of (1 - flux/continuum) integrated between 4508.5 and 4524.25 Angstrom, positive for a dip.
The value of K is -2.7 Angstrom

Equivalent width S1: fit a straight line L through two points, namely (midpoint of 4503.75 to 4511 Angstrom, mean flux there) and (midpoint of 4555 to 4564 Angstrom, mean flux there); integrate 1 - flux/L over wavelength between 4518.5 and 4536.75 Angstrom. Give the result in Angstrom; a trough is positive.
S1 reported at 3.2 Angstrom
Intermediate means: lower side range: 11.4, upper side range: 11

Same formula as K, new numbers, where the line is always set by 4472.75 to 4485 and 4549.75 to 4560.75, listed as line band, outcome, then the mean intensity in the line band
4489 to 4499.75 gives 0.08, 9.82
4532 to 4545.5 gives 0.46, 9.92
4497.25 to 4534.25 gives -0.51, 10.2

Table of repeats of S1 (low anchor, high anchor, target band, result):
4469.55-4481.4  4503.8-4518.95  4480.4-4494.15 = 0.4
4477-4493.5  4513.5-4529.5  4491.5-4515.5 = -1.4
